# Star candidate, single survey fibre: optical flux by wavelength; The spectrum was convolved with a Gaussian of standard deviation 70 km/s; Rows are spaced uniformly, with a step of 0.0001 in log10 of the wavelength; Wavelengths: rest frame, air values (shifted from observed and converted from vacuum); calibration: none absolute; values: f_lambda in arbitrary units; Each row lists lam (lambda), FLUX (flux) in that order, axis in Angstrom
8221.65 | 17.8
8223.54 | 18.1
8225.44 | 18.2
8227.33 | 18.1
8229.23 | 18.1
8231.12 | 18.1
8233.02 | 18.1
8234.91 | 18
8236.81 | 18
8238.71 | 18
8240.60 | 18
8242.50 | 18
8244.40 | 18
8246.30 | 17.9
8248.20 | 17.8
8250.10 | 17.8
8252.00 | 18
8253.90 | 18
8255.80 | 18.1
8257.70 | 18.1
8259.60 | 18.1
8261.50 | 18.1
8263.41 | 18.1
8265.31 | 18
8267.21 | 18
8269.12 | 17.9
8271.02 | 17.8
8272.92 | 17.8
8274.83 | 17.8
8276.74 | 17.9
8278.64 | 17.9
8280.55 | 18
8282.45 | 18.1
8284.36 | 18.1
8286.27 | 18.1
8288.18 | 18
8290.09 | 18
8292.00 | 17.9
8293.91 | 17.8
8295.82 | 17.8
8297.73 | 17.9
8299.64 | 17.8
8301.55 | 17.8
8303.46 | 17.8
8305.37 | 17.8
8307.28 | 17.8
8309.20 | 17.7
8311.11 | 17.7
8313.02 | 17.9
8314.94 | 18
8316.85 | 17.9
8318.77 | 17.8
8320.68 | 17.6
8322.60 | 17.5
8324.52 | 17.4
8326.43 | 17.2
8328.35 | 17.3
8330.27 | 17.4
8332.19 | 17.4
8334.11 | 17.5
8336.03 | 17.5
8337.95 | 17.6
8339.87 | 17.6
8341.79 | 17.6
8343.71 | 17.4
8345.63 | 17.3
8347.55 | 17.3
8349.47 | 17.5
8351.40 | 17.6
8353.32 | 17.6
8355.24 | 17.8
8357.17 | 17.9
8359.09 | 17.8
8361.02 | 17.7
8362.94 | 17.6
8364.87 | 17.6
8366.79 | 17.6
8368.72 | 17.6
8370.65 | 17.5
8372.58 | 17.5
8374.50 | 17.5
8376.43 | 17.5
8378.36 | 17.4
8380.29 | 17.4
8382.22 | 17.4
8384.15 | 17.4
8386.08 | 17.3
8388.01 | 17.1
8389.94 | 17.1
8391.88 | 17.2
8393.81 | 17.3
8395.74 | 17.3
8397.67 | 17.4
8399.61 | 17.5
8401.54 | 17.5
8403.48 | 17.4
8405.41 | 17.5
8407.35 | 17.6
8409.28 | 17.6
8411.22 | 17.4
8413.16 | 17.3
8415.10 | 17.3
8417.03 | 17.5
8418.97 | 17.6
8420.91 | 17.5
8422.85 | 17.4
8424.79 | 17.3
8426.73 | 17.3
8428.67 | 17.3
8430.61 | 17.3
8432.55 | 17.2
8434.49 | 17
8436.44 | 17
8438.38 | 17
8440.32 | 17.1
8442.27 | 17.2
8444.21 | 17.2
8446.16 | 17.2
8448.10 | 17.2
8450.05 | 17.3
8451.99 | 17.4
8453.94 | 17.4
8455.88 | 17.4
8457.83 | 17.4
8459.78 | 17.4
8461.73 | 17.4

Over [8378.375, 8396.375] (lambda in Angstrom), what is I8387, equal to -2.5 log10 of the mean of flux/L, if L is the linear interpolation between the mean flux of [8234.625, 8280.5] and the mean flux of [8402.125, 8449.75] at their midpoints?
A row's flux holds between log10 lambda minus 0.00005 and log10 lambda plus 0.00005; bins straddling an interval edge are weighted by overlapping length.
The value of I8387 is 0.01 mag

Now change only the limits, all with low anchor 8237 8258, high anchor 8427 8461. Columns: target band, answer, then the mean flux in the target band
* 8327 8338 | 0.015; 17.4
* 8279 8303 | -0.008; 17.9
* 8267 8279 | 0.001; 17.9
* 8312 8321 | -0.009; 17.9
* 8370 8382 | 0.002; 17.5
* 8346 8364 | -0.004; 17.6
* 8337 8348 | 0.008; 17.5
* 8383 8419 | 0.001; 17.4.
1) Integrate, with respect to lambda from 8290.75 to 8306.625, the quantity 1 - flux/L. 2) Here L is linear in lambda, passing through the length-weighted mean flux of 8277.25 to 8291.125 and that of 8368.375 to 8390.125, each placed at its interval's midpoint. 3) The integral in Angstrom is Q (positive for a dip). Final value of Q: 0.09 Angstrom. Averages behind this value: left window 18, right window 17.4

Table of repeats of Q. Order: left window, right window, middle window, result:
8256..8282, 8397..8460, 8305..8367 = 0.4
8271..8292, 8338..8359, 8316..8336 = 0.2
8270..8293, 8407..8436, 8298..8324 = 0.1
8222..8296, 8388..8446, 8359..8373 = -0.1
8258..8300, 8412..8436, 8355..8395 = 0.1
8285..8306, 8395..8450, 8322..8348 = 0.4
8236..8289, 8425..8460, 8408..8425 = -0.1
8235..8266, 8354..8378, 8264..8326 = 0.0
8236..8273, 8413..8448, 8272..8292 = -0.1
